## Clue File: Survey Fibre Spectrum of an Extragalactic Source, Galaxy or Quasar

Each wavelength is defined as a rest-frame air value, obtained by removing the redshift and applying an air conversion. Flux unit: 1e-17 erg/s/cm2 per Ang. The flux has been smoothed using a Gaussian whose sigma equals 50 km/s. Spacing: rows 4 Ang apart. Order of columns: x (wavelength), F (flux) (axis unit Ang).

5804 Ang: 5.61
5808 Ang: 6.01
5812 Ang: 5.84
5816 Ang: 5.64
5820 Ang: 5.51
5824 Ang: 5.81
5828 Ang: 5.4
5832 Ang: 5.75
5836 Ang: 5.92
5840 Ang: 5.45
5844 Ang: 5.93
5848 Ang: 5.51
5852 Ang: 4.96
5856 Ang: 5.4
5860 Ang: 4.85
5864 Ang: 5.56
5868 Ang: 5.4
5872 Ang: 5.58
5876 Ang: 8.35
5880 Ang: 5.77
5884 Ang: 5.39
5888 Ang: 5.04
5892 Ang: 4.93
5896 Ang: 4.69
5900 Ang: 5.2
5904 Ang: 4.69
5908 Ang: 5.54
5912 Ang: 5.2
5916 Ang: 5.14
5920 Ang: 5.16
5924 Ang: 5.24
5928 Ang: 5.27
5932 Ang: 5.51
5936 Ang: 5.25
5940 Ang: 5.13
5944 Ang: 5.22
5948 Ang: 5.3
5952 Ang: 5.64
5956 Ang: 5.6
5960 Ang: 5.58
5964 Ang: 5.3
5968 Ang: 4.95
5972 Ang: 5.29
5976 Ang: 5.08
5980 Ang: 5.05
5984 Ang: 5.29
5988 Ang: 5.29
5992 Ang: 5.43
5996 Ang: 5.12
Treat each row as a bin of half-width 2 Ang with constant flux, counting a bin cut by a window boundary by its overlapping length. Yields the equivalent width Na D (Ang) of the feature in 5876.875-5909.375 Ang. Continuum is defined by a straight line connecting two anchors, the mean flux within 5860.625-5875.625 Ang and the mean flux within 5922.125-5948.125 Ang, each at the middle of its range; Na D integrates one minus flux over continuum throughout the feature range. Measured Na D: 1.9 Ang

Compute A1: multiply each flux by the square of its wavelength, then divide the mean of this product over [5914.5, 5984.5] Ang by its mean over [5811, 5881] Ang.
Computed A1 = 1.0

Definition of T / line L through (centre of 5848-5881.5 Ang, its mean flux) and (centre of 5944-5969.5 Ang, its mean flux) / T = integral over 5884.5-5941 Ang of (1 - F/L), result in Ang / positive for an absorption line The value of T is 4.04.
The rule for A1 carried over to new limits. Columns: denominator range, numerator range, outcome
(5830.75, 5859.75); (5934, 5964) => 1.01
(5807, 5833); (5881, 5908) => 0.91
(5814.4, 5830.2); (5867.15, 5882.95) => 1.14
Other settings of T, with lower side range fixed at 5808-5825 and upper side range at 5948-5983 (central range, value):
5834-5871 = 1.2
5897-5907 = 0.9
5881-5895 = 1.0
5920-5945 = 0.6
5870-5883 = -2.1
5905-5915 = 0.3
